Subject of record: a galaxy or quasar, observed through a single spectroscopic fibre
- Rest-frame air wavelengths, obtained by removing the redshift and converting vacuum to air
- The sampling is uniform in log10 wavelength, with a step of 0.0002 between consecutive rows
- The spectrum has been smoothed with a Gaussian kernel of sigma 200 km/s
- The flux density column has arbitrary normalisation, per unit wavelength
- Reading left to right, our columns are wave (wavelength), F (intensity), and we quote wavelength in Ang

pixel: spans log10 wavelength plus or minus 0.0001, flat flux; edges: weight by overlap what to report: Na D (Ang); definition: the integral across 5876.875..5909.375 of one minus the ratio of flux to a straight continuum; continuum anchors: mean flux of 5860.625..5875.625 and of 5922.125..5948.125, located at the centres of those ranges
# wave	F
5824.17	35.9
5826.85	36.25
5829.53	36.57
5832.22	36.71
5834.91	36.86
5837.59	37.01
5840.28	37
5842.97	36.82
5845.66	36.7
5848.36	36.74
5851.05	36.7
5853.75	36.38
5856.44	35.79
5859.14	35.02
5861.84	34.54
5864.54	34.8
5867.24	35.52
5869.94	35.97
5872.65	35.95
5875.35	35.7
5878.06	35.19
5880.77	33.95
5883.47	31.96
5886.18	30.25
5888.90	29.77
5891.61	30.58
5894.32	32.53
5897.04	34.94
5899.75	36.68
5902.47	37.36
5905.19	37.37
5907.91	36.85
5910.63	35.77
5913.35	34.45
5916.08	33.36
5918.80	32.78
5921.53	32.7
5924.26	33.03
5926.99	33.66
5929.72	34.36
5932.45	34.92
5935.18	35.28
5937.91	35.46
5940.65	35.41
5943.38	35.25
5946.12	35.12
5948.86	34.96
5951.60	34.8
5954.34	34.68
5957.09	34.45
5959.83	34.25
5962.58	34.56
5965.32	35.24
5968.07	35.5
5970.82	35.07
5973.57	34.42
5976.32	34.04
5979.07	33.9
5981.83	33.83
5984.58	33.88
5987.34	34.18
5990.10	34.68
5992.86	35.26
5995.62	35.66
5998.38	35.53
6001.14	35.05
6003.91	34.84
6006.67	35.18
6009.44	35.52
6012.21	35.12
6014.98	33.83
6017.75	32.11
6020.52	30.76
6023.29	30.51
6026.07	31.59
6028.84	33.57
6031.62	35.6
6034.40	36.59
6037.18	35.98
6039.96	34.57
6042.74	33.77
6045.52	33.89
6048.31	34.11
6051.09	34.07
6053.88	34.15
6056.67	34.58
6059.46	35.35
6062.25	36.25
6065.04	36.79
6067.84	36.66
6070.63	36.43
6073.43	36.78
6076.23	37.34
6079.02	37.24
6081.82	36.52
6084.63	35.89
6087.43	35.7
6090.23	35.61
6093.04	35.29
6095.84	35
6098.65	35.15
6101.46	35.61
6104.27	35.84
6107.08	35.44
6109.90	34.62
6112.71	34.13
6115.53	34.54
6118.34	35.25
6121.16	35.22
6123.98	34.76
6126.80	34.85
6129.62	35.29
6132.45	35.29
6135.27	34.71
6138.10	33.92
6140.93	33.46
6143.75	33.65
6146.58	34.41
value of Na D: 1.1 Ang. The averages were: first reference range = 35.4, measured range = 34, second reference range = 34.7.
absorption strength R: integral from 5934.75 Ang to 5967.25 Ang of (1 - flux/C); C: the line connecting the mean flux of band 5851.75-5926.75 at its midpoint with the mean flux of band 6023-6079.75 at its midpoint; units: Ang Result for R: -0.3 Ang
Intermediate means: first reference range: 34.4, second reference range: 35.1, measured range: 35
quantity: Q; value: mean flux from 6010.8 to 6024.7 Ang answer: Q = 32.5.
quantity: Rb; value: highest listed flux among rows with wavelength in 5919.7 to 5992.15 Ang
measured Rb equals 35.5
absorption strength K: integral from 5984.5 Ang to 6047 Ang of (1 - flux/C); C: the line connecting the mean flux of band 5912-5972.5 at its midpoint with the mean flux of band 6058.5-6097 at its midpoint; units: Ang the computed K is 2.1 Ang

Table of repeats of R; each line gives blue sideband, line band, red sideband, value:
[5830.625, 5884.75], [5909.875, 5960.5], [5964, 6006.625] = 1.0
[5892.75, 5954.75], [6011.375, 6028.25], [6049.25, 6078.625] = 1.5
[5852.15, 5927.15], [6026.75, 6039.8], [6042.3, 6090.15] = 0.1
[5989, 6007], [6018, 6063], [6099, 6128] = 1.4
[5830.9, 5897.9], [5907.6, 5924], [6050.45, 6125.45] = 0.5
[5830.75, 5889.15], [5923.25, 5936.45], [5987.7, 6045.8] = 0.2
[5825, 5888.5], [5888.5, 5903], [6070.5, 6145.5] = 0.7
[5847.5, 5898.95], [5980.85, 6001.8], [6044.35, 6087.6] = 0.3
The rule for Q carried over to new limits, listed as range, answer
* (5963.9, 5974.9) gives 35.1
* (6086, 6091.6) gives 35.7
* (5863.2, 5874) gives 35.6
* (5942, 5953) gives 35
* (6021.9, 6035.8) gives 33.6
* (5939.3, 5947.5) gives 35.3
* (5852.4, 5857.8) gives 36.1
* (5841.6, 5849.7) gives 36.7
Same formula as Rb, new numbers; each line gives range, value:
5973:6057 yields 36.59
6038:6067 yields 36.79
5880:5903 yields 37.36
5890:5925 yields 37.37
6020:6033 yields 35.6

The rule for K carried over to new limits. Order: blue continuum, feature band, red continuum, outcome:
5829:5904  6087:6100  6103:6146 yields -0.2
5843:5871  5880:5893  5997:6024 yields 1.6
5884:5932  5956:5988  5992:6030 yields -0.5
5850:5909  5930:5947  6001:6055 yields -0.4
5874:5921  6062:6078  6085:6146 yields -0.9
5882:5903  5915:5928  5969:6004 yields 0.1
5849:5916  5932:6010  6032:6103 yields 0.6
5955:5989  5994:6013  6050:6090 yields -0.2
